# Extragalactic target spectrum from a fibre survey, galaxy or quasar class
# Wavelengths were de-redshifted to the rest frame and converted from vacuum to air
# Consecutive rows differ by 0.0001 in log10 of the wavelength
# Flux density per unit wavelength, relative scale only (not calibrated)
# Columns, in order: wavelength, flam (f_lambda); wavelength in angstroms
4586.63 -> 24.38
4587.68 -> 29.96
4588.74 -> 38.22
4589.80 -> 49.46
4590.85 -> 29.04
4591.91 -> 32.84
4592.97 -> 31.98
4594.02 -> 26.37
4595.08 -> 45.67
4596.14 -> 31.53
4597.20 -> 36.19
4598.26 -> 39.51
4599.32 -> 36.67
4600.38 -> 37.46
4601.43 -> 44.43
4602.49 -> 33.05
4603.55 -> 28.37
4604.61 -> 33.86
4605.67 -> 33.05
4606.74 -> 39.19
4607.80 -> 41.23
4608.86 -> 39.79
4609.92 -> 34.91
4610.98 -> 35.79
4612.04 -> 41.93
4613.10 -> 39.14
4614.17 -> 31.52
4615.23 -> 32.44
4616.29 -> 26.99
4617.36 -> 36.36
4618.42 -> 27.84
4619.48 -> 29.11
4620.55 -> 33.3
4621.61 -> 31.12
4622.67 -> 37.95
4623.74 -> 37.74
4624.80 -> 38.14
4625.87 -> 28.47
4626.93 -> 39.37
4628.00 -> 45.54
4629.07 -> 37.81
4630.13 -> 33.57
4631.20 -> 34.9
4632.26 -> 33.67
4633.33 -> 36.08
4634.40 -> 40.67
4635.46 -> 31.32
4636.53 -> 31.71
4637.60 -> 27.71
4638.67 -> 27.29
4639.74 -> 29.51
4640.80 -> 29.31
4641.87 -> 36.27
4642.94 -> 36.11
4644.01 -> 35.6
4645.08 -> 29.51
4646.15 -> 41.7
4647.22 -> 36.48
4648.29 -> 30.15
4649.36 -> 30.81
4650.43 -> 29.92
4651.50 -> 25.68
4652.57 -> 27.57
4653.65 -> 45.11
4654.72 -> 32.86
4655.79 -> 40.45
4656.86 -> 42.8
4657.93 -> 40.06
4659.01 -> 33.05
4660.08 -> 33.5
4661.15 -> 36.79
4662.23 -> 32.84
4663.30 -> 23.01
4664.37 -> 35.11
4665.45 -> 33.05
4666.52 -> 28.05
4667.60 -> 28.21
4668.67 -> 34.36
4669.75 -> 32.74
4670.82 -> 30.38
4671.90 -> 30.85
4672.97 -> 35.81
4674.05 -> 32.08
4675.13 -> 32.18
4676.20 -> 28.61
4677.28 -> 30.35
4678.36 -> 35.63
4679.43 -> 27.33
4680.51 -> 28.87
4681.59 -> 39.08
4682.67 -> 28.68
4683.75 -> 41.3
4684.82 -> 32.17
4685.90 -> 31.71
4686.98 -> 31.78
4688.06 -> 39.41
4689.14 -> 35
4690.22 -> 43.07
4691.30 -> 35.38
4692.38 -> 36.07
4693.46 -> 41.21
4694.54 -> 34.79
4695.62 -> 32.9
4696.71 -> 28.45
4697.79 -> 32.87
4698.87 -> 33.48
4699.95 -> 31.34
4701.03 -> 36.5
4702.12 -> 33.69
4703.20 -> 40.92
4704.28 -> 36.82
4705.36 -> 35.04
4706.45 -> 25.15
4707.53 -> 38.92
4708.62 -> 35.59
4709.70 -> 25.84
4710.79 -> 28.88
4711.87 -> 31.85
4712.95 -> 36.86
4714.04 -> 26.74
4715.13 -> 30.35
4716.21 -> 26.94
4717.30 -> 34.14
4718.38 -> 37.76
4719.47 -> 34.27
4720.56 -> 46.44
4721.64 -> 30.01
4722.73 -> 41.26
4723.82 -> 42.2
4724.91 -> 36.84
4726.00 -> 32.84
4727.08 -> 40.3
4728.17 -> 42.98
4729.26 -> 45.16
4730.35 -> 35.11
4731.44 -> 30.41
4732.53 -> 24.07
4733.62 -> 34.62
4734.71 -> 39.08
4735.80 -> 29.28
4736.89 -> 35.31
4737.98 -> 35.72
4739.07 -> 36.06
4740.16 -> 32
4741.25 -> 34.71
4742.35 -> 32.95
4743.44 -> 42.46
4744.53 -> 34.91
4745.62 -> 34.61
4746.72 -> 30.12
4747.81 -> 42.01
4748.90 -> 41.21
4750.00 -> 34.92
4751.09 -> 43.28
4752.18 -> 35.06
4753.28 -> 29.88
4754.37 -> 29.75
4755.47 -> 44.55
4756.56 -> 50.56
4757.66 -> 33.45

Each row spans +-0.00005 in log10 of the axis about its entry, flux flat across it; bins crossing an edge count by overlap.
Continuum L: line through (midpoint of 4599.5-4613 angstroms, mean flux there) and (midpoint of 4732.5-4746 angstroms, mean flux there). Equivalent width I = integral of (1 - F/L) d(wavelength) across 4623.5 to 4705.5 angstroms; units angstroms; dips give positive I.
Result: 4.56 angstroms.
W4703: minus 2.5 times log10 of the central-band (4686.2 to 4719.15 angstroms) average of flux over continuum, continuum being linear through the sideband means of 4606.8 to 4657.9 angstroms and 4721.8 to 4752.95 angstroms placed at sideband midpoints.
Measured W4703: 0.057 mag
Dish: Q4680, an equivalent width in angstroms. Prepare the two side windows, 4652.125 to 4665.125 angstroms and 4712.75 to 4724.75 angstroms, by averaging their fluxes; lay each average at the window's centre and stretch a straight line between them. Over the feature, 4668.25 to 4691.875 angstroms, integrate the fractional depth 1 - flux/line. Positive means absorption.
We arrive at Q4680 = 1.2 angstroms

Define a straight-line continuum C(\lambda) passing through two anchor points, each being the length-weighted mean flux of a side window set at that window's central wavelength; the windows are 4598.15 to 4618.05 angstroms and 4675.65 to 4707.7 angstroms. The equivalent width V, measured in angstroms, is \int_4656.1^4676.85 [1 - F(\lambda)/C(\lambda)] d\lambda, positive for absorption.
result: 1.1 angstroms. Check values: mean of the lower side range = 36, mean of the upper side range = 34.2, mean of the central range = 32.9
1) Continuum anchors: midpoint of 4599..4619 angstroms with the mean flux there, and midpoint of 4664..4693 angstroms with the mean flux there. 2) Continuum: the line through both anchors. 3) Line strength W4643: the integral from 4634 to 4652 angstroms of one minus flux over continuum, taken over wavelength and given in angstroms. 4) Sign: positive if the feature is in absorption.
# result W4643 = 1.1 angstroms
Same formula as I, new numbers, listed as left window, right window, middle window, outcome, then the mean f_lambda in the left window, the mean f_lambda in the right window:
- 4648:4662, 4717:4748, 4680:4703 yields 0.33 angstroms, 34.5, 36.1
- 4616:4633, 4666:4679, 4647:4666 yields -0.71 angstroms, 34.6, 31.6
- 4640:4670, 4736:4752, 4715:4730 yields -0.75 angstroms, 33.6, 36.3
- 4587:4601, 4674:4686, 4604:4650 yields -0.09 angstroms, 35.7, 32.4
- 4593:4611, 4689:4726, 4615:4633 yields 0.72 angstroms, 36.2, 34.6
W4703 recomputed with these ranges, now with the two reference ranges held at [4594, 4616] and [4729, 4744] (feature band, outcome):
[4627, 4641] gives 0.060 mag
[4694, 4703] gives 0.058 mag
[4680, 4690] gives 0.024 mag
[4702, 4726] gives 0.017 mag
